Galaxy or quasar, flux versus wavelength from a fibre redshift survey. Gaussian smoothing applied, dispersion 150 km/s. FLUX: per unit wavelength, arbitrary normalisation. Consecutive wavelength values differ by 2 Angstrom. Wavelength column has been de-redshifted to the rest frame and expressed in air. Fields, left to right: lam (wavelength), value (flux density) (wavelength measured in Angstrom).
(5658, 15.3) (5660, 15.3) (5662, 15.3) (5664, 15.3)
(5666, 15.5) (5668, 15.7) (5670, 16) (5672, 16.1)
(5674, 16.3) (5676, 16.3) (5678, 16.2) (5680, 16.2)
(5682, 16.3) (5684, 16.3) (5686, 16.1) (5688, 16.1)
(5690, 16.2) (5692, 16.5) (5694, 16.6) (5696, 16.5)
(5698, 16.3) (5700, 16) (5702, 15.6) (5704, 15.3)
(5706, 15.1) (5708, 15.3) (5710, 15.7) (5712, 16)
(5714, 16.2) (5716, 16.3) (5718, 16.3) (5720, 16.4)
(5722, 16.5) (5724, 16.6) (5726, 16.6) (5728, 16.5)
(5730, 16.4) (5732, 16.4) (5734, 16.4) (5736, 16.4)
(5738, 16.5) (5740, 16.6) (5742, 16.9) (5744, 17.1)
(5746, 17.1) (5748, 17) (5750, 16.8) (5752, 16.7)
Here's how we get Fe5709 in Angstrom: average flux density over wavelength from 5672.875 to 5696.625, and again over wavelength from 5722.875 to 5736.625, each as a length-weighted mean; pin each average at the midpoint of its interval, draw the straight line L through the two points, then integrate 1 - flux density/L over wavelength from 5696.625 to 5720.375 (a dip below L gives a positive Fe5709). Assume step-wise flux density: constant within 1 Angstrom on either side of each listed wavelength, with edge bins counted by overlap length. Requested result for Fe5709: 0.8 Angstrom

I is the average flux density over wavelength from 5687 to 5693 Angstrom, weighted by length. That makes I 16.3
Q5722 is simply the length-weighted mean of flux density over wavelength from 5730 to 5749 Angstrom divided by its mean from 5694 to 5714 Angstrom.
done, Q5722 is 1.06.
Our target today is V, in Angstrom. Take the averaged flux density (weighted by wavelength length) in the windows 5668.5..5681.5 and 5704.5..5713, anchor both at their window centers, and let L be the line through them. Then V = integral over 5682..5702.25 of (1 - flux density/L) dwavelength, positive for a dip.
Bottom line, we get -0.5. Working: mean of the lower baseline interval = 16.2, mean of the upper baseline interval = 15.5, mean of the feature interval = 16.2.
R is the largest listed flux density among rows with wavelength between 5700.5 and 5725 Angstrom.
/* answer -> 16.6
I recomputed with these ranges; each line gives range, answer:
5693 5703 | 16.2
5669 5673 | 16.1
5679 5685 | 16.3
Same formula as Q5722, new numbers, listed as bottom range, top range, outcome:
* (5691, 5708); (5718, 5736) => 1.03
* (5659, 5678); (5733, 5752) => 1.06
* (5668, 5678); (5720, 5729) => 1.03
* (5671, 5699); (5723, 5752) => 1.02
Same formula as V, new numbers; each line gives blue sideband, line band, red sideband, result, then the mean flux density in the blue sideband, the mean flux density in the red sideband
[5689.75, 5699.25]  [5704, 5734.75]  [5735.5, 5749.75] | 0.88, 16.4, 16.8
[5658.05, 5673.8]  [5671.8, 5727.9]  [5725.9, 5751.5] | -0.14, 15.6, 16.7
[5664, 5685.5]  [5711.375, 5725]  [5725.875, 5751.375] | 0.11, 16.1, 16.7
